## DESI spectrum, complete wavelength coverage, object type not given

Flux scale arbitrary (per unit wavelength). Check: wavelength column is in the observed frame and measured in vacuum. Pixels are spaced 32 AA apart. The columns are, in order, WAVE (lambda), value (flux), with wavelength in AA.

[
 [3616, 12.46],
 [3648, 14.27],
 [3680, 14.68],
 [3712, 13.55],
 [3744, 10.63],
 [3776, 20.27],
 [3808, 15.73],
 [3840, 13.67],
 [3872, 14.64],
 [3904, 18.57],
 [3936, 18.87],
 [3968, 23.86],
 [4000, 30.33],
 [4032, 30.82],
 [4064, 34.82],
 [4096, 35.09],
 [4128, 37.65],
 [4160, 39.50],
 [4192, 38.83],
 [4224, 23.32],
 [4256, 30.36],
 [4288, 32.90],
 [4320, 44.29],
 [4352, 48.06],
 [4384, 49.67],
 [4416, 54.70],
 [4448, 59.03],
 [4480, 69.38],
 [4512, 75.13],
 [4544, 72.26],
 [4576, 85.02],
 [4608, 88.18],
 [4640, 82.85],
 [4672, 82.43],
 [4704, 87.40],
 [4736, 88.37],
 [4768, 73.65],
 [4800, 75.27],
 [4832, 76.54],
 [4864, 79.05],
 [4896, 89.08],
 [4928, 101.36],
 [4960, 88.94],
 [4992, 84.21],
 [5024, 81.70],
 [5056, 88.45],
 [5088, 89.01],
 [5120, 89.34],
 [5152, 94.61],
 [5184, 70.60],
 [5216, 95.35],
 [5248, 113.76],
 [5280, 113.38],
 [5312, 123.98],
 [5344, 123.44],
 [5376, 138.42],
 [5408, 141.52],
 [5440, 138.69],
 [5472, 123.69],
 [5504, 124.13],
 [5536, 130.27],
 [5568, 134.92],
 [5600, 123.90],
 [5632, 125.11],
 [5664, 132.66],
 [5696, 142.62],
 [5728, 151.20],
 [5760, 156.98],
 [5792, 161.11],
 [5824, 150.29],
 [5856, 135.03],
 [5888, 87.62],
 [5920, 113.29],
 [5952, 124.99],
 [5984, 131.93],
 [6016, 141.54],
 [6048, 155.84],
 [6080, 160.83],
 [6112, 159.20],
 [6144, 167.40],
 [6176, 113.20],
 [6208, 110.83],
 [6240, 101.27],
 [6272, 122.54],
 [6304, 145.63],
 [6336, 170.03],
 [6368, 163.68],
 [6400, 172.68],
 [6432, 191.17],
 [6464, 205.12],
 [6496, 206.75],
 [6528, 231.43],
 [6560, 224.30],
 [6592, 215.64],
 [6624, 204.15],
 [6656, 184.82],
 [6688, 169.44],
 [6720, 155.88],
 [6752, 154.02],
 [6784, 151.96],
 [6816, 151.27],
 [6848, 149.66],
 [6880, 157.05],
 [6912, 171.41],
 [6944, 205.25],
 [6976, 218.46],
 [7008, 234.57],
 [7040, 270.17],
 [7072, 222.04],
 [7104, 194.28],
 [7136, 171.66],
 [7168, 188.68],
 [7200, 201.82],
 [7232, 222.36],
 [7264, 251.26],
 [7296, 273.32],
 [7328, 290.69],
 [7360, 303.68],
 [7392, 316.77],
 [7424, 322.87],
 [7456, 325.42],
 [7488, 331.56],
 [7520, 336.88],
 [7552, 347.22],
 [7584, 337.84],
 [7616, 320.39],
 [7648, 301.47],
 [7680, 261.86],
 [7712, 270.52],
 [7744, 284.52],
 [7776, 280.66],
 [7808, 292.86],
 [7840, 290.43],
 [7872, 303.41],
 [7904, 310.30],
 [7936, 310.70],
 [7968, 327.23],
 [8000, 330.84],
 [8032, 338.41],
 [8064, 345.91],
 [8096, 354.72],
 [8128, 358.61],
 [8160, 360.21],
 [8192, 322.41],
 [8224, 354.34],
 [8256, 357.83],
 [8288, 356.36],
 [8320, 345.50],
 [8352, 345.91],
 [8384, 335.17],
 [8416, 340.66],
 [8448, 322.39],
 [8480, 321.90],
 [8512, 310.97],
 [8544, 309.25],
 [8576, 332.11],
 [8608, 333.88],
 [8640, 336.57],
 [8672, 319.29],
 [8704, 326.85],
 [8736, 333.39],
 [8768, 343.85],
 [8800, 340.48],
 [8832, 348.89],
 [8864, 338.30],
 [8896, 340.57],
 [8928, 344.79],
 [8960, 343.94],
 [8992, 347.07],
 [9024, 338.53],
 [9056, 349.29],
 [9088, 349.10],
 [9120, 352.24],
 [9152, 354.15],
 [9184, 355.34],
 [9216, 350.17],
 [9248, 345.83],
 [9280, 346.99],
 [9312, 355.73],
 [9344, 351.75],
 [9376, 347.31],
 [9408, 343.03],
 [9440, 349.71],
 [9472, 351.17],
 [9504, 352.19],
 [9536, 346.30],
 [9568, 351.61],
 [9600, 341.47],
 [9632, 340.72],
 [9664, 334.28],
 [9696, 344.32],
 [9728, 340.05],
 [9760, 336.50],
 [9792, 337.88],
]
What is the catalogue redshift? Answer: 0.000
